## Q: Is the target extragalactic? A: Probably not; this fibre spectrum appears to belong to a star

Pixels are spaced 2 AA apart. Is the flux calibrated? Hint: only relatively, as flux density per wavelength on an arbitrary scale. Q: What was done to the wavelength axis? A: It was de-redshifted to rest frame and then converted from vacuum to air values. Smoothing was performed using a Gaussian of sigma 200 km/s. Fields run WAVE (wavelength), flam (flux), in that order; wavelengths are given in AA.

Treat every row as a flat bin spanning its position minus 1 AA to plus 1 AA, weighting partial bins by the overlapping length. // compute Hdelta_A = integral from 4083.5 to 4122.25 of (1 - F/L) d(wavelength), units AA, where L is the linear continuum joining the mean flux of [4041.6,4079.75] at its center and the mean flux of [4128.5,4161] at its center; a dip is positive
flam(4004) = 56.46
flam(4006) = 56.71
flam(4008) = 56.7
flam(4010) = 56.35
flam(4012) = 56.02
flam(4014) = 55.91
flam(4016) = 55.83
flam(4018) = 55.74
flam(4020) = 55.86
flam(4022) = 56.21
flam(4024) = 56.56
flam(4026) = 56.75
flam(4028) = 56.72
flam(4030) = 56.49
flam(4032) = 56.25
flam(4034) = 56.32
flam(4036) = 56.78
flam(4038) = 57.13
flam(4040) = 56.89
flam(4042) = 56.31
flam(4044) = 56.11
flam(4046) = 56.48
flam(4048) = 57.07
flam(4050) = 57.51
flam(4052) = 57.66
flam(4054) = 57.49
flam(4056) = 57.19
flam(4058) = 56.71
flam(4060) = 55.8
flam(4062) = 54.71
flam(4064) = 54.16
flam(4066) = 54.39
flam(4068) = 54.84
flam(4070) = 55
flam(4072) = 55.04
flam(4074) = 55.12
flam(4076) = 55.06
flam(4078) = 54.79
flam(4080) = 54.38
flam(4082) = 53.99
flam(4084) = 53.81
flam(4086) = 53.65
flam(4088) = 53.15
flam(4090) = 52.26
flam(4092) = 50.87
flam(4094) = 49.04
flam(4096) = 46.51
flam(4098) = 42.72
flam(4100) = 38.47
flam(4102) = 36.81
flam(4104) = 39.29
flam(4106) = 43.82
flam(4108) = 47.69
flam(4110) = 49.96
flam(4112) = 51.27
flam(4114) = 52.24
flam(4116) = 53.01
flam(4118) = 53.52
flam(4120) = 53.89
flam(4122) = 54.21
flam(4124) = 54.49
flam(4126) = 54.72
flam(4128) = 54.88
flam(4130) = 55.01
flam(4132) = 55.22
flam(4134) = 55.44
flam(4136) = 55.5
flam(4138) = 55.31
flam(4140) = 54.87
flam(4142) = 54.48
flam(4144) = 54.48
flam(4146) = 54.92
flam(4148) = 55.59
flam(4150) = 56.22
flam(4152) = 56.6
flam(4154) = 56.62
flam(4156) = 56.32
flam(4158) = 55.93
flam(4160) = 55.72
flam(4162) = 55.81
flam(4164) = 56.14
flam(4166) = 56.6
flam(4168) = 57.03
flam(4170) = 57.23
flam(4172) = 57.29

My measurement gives 4.9 AA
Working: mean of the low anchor 55.8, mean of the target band 48.6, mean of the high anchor 55.5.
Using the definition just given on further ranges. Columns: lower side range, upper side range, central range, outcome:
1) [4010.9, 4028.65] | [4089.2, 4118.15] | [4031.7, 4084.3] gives -3.9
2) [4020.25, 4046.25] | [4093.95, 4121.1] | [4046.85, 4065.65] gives -1.0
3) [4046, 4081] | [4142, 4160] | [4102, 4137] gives 2.6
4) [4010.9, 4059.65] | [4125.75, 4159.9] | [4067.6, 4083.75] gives 0.4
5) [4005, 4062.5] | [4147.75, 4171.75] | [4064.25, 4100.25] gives 2.7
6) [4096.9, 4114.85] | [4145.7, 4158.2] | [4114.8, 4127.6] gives -1.5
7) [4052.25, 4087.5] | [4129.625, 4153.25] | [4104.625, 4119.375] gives 1.4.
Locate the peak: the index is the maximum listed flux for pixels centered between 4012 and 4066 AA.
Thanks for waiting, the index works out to 57.66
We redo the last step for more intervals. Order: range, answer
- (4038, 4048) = 57.13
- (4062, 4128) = 55.12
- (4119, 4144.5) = 55.5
